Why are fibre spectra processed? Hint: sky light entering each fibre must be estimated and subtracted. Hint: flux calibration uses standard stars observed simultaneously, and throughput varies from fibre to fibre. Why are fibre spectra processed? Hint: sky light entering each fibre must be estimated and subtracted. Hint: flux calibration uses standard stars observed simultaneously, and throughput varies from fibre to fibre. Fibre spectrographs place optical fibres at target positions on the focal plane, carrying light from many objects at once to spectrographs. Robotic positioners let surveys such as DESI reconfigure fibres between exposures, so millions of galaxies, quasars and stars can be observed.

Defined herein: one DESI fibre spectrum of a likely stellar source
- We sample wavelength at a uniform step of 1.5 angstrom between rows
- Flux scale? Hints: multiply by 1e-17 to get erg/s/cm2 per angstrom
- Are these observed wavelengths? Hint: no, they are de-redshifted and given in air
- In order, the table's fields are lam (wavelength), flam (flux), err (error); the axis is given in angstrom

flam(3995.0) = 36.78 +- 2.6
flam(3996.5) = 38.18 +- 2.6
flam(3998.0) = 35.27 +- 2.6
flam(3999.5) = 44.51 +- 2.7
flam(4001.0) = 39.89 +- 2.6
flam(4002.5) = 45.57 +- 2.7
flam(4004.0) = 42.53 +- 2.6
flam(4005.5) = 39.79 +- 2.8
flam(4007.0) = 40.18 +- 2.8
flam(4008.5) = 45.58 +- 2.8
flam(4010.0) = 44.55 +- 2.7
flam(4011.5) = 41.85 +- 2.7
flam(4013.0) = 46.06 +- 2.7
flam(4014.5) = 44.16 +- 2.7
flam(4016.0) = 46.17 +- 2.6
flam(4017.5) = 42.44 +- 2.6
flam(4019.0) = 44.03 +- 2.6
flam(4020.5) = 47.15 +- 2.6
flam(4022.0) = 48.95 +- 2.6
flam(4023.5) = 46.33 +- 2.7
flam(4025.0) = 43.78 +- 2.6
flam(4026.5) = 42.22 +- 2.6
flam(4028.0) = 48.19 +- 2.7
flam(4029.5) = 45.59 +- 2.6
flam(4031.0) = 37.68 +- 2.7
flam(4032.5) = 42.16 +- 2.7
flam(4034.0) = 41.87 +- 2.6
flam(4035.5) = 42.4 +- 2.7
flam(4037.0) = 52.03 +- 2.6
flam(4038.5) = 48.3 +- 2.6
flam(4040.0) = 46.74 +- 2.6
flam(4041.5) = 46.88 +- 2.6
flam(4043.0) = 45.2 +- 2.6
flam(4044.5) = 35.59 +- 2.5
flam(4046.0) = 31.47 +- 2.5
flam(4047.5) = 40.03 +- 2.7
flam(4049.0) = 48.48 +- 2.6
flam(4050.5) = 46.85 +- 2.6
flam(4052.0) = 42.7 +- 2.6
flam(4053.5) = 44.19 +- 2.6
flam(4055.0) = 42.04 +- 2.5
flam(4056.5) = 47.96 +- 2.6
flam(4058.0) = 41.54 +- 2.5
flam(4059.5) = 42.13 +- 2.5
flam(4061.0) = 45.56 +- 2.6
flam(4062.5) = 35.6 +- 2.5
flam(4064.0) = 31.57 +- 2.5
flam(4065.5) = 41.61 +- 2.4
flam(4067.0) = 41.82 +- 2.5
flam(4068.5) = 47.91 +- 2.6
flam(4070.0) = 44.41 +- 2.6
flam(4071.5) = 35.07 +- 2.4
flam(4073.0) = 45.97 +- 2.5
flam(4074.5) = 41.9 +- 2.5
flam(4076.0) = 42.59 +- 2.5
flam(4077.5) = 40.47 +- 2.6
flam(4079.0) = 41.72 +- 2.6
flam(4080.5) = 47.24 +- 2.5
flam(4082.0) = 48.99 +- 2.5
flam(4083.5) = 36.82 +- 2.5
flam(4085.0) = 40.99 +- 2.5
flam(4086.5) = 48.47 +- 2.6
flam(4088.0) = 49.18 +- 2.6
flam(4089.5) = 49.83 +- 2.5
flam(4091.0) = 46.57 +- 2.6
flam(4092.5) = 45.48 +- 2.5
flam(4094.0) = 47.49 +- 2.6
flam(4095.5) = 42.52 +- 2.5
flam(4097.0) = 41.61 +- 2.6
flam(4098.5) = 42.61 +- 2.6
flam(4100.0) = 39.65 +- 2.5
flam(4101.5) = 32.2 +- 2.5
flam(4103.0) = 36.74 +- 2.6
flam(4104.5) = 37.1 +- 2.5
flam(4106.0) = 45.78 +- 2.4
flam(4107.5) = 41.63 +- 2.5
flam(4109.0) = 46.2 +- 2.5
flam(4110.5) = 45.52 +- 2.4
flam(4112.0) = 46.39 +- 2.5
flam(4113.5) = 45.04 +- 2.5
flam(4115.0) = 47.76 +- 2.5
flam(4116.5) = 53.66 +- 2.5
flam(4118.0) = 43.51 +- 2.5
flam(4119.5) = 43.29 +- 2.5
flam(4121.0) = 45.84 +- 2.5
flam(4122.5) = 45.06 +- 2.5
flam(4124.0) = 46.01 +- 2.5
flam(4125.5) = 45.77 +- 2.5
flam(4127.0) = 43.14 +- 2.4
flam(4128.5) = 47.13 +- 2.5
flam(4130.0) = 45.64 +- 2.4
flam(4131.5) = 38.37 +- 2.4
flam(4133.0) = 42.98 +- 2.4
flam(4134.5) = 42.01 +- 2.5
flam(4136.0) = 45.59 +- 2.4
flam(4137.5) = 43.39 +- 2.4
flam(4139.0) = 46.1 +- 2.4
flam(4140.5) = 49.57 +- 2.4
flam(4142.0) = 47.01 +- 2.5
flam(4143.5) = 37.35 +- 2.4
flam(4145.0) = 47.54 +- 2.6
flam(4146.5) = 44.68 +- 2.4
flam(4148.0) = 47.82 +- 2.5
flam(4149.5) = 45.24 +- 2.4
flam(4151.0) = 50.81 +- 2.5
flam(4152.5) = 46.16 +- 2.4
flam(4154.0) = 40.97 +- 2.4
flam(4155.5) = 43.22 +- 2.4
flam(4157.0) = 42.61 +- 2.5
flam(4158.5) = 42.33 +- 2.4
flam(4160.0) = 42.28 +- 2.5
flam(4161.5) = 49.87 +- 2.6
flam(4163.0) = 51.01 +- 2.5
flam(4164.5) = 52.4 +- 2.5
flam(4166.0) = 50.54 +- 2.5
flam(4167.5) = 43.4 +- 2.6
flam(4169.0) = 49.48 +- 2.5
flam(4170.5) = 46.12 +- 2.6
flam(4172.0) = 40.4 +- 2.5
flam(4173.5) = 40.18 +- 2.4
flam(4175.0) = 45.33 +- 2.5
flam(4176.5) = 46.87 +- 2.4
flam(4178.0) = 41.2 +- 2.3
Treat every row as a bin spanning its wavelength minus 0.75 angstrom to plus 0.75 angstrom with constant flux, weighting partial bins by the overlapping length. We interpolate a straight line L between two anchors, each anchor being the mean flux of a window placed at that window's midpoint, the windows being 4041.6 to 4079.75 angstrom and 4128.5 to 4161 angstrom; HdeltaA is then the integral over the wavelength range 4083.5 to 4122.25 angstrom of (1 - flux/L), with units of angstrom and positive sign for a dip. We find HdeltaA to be -0.8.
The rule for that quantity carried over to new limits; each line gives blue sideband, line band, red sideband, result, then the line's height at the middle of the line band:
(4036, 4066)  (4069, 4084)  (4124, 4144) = 0.2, 43.3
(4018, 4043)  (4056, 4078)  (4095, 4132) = 1.4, 44.5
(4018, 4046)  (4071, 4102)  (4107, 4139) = 1.0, 44.7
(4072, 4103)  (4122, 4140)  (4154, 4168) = 0.3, 45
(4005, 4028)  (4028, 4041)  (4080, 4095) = 0.0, 44.8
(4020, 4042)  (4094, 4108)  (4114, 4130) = 1.7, 45.9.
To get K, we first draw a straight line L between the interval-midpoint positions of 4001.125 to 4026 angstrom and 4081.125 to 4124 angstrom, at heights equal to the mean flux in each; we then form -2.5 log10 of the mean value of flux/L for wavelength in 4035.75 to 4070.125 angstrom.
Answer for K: 0.029 mag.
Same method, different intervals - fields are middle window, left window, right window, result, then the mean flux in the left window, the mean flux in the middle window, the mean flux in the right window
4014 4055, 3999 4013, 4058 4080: -0.048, 42.9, 44.1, 41.4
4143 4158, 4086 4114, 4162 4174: 0.032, 43.6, 44.7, 46.9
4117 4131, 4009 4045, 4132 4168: 0.008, 44.7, 45.1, 45.6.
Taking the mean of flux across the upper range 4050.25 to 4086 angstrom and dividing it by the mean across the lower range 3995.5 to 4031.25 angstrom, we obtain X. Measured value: 1.0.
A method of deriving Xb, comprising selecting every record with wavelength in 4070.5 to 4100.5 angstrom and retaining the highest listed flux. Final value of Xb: 49.83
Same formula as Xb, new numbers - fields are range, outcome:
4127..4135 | 47.13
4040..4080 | 48.48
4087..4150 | 53.66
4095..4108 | 45.78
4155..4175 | 52.4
